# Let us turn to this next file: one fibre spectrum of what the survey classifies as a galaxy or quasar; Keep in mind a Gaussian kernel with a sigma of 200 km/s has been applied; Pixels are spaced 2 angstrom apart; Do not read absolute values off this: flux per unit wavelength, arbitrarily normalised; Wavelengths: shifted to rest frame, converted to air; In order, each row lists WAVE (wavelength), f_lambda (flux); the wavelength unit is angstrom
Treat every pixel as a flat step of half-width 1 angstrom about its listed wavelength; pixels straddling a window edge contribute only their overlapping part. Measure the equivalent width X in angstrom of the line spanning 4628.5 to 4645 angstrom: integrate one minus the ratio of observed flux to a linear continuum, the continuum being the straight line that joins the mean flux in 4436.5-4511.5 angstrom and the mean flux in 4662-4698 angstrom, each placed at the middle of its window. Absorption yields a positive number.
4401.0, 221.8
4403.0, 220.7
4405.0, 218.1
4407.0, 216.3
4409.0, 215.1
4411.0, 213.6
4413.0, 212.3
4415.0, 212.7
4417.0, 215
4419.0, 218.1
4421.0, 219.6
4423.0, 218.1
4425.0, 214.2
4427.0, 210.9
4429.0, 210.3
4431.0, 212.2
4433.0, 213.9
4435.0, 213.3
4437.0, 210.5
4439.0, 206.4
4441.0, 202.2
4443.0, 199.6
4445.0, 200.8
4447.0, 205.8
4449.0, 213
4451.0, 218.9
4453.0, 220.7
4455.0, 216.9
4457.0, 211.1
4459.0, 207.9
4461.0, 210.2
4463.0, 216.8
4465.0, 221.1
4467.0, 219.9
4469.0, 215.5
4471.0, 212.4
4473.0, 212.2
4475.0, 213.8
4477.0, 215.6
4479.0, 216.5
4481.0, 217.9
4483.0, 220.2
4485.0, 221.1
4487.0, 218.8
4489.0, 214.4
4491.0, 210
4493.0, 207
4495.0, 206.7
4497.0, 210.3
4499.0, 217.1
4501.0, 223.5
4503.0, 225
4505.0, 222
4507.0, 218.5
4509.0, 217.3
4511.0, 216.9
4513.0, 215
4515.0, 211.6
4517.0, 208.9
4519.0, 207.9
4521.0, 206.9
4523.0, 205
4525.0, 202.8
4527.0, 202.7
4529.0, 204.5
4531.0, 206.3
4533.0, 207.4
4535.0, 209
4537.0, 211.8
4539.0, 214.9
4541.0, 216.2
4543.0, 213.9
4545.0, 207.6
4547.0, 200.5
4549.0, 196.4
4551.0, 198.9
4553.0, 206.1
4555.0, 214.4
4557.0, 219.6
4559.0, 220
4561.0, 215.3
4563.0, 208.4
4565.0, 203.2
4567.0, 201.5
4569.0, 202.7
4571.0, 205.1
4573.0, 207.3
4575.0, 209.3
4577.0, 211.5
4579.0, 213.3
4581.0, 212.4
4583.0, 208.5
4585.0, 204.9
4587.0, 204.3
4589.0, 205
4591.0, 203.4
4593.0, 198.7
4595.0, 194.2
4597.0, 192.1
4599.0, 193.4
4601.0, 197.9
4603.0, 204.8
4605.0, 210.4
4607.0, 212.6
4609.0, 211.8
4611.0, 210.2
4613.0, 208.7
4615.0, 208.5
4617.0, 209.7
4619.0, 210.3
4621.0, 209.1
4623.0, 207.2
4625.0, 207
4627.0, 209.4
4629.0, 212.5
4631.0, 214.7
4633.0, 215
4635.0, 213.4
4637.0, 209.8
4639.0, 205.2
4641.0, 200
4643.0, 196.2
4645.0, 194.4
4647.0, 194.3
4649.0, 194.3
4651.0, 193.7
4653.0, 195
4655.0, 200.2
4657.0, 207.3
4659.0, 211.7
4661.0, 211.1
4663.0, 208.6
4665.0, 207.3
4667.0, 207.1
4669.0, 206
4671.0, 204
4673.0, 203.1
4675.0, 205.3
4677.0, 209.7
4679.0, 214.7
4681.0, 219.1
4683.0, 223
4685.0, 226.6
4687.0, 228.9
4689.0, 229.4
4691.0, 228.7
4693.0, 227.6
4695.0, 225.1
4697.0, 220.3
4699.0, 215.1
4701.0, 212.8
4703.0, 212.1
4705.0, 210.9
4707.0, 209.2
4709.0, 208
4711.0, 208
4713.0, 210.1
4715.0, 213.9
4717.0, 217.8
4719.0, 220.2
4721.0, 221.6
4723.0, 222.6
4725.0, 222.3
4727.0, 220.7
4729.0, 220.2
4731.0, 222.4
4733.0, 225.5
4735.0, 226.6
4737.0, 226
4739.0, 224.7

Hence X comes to 0.6 angstrom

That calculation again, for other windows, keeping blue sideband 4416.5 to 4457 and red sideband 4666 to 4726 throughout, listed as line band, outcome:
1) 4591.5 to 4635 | 1.6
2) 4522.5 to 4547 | 0.6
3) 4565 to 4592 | 0.9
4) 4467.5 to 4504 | -0.5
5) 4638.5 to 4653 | 1.3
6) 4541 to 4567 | 0.6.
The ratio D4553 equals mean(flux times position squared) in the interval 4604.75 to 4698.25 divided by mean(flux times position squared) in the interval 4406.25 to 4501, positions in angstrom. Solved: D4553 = 1.07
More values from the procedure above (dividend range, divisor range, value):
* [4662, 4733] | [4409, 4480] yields 1.13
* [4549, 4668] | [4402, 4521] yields 1.03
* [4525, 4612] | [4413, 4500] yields 1.02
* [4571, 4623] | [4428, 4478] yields 1.04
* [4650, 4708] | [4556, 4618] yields 1.07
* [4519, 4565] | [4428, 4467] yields 1.03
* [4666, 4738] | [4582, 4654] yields 1.10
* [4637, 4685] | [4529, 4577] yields 1.03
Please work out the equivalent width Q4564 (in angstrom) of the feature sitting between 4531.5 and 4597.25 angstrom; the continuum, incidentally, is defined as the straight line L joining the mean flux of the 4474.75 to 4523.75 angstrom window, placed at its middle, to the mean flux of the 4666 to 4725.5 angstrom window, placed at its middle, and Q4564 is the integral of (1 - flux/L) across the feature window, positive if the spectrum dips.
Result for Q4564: 2.4 angstrom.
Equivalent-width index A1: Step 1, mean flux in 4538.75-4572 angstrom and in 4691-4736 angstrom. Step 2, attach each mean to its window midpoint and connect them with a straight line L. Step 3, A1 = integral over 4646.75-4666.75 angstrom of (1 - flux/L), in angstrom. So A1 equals 1.1 angstrom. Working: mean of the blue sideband 208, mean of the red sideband 218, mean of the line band 203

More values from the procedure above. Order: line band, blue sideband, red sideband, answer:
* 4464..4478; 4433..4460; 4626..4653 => -0.4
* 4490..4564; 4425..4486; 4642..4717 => 0.4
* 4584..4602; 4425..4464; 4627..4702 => 1.0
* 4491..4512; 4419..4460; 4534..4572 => -0.6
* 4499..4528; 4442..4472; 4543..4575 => -0.5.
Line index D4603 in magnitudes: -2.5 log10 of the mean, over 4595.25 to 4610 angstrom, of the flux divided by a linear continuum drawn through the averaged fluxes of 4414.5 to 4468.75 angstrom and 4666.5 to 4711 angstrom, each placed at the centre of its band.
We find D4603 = 0.061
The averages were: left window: 213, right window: 216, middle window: 203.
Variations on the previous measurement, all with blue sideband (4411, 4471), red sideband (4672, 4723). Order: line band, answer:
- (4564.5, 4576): 0.05 mag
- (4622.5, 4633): 0.03 mag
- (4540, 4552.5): 0.05 mag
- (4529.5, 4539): 0.03 mag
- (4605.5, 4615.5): 0.03 mag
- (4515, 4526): 0.04 mag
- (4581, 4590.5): 0.05 mag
